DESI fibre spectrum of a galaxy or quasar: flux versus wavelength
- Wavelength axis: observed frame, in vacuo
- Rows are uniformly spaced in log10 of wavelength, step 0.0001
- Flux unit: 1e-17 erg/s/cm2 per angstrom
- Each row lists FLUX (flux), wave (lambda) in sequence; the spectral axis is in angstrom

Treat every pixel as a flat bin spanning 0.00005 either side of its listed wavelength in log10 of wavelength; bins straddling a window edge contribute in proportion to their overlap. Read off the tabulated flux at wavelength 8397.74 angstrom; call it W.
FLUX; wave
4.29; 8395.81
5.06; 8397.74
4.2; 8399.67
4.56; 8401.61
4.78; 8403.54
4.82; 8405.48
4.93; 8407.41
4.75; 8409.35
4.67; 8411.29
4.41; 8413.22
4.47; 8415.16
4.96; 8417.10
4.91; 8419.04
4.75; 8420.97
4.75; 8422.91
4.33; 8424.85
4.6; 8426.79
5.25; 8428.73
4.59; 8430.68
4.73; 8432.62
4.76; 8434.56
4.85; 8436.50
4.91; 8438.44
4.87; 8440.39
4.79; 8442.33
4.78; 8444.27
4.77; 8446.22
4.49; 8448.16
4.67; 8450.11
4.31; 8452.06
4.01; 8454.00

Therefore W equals 5.06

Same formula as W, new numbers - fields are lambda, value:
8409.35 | 4.75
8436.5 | 4.85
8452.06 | 4.31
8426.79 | 4.6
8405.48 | 4.82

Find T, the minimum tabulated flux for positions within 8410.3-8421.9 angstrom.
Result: 4.41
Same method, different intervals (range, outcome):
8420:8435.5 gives 4.33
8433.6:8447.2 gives 4.76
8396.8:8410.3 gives 4.2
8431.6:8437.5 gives 4.73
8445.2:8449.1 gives 4.49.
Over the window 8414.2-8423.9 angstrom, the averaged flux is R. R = 4.77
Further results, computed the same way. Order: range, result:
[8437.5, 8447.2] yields 4.82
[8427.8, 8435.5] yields 4.83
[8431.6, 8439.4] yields 4.82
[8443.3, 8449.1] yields 4.68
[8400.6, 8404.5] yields 4.66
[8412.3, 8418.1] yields 4.61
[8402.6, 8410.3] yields 4.82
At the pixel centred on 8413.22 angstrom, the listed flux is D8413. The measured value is 4.41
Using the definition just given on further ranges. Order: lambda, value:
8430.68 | 4.59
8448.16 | 4.49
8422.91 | 4.75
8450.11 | 4.67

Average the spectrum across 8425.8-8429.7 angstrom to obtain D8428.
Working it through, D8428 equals 4.92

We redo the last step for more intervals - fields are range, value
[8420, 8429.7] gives 4.74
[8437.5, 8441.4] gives 4.88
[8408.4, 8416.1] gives 4.58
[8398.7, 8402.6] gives 4.39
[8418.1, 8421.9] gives 4.84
